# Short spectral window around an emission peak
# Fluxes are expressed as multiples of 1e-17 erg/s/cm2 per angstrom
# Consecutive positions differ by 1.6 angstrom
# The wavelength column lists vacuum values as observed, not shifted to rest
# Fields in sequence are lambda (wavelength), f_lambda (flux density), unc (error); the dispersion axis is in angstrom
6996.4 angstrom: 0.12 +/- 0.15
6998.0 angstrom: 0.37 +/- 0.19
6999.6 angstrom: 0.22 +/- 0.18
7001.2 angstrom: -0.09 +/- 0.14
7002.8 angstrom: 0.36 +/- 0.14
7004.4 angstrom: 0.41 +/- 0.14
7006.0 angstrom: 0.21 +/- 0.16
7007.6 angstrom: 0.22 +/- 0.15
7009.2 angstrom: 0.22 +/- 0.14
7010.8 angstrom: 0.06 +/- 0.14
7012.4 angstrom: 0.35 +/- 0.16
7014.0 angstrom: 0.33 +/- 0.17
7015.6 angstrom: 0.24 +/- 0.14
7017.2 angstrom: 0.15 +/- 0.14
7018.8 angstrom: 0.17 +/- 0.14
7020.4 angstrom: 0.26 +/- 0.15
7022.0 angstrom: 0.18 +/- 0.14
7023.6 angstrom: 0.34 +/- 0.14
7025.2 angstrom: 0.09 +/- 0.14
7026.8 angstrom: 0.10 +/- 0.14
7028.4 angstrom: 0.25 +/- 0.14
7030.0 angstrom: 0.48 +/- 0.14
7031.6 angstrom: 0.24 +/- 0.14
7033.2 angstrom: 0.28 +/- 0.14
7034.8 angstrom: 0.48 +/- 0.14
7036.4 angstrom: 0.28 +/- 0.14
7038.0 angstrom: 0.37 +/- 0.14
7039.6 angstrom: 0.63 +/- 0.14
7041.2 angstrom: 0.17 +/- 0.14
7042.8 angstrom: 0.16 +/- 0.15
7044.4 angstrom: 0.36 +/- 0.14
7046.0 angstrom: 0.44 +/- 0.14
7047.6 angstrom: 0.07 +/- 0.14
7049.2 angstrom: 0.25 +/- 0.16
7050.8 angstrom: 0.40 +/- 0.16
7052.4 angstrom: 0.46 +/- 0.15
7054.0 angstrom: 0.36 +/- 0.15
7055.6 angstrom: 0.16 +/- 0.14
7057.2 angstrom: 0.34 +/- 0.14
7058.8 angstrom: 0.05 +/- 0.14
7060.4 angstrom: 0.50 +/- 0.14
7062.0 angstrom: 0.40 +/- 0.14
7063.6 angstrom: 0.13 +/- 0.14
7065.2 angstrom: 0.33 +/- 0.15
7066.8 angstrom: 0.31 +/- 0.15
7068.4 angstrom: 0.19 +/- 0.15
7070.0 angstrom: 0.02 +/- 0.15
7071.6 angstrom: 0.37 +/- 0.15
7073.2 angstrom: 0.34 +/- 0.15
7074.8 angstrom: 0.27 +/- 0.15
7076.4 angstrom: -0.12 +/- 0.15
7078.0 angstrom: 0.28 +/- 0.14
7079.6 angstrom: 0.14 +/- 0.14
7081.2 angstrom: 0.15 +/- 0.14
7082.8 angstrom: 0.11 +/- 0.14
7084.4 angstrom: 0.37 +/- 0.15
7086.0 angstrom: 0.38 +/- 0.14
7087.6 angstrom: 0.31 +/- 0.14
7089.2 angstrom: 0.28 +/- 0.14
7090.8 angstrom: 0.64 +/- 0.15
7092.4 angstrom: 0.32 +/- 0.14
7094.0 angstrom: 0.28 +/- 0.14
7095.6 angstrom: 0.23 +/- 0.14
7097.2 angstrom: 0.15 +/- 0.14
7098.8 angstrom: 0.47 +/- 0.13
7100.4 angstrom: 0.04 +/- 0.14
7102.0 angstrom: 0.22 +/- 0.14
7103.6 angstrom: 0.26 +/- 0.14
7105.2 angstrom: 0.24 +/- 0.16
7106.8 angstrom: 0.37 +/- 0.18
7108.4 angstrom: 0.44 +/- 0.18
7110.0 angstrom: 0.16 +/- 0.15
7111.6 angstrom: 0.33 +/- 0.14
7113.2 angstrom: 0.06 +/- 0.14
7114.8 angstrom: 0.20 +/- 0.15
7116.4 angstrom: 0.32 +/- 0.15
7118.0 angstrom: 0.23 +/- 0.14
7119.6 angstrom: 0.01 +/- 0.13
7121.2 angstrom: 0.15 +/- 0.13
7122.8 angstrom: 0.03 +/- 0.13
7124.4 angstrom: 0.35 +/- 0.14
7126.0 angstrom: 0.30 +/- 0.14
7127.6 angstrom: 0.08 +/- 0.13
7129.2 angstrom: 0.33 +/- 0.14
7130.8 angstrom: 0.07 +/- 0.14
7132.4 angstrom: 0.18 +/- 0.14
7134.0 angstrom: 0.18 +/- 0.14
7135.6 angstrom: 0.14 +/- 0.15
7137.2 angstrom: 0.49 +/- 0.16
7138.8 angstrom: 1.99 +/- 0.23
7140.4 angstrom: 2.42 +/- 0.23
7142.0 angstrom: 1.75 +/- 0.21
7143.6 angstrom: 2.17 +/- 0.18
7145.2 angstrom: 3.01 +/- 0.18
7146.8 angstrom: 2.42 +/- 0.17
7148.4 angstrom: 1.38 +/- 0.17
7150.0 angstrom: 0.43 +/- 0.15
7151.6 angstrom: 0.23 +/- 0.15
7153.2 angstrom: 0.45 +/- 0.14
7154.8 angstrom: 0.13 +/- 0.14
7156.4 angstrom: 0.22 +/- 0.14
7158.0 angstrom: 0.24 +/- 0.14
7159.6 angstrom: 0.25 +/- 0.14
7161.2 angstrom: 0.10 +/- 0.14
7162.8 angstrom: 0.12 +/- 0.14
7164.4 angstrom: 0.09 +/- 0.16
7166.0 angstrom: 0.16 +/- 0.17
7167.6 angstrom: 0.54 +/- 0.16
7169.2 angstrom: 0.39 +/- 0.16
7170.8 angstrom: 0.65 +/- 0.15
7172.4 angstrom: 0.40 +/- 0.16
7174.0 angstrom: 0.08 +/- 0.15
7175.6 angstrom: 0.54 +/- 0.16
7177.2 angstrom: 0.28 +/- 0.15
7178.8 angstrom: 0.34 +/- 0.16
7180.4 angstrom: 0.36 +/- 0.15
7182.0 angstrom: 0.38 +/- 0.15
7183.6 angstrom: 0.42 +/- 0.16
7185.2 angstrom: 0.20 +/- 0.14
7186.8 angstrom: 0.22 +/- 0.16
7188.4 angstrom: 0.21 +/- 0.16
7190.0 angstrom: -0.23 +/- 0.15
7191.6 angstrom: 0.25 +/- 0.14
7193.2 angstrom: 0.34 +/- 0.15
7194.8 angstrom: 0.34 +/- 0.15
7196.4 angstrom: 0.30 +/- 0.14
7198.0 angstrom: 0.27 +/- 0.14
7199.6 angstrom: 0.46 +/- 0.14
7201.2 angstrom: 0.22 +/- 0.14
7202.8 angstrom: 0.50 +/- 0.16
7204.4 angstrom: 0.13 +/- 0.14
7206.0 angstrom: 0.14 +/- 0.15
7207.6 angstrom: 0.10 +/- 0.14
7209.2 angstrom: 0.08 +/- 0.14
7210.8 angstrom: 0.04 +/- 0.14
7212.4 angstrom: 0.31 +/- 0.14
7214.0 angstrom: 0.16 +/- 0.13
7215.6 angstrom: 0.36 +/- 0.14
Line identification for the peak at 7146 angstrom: [O II] 3727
